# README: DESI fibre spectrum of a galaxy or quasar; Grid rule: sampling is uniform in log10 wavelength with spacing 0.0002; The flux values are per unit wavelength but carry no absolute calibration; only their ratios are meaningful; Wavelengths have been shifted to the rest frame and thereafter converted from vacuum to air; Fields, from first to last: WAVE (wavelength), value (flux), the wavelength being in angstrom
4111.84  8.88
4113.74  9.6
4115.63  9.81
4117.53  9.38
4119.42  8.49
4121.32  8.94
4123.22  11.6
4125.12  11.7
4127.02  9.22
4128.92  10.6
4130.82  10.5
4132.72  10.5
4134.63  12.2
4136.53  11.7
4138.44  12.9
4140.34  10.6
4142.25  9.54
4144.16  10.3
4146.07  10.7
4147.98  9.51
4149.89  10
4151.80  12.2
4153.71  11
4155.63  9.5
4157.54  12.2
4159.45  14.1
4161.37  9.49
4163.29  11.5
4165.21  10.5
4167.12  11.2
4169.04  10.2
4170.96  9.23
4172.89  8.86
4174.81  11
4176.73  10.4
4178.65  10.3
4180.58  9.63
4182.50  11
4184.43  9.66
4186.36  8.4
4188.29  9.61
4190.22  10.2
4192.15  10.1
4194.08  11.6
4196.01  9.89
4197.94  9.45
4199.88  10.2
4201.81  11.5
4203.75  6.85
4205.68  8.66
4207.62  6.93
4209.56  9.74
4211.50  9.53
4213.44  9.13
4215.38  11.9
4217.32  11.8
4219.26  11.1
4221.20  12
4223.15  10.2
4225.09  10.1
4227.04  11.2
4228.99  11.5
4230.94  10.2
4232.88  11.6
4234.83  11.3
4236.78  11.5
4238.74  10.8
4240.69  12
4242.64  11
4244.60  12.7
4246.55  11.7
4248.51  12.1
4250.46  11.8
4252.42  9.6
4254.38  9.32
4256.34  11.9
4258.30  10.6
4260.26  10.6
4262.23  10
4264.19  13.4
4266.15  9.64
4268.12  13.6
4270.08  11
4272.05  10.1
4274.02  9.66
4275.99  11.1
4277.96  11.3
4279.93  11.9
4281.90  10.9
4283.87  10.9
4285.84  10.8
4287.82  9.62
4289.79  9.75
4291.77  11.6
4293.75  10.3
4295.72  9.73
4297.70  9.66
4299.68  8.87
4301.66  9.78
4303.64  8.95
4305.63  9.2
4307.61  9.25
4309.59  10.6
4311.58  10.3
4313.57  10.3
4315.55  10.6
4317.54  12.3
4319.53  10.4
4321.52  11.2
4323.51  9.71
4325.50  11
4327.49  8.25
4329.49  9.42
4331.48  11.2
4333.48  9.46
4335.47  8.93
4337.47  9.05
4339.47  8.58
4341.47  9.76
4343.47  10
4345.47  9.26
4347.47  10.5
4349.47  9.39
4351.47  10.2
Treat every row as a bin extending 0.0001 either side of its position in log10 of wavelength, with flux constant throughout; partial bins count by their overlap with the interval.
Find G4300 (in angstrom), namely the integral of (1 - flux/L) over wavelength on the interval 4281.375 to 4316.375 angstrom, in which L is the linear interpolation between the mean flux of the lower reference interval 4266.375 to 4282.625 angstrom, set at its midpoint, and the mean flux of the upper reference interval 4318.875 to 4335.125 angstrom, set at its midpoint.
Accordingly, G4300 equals 1.9 angstrom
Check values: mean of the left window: 11.1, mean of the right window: 10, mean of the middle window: 10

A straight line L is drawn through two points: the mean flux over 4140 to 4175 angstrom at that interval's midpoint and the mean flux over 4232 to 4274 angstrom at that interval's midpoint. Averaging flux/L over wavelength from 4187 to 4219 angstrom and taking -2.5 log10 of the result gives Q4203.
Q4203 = 0.11 mag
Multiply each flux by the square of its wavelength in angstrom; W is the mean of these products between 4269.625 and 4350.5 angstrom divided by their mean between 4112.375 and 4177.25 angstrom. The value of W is 1.03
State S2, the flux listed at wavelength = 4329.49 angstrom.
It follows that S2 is 9.42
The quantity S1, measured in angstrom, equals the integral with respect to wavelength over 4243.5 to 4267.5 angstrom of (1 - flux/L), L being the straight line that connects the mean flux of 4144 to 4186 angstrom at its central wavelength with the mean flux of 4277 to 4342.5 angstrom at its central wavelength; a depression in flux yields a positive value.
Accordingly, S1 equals -2.1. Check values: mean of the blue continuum 10.5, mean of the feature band 11.1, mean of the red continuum 10.1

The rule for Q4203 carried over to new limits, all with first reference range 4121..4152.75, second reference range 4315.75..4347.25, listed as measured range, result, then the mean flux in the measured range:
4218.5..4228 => -0.05 mag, 10.9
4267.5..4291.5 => -0.07 mag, 10.9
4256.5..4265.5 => -0.09 mag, 11.2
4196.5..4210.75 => 0.16 mag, 9.08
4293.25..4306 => 0.07 mag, 9.48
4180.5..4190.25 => 0.09 mag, 9.71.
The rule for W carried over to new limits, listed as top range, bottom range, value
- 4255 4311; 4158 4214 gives 1.10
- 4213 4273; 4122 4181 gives 1.09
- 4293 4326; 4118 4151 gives 1.04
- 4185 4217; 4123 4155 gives 0.92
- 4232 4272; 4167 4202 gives 1.16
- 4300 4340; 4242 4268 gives 0.91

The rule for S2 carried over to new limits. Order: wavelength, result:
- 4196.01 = 9.89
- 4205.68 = 8.66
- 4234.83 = 11.3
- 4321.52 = 11.2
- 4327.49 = 8.25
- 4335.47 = 8.93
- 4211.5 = 9.53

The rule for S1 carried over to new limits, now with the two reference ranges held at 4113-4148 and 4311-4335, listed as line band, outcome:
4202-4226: 1.2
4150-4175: -0.9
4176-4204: 1.1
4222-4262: -2.7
